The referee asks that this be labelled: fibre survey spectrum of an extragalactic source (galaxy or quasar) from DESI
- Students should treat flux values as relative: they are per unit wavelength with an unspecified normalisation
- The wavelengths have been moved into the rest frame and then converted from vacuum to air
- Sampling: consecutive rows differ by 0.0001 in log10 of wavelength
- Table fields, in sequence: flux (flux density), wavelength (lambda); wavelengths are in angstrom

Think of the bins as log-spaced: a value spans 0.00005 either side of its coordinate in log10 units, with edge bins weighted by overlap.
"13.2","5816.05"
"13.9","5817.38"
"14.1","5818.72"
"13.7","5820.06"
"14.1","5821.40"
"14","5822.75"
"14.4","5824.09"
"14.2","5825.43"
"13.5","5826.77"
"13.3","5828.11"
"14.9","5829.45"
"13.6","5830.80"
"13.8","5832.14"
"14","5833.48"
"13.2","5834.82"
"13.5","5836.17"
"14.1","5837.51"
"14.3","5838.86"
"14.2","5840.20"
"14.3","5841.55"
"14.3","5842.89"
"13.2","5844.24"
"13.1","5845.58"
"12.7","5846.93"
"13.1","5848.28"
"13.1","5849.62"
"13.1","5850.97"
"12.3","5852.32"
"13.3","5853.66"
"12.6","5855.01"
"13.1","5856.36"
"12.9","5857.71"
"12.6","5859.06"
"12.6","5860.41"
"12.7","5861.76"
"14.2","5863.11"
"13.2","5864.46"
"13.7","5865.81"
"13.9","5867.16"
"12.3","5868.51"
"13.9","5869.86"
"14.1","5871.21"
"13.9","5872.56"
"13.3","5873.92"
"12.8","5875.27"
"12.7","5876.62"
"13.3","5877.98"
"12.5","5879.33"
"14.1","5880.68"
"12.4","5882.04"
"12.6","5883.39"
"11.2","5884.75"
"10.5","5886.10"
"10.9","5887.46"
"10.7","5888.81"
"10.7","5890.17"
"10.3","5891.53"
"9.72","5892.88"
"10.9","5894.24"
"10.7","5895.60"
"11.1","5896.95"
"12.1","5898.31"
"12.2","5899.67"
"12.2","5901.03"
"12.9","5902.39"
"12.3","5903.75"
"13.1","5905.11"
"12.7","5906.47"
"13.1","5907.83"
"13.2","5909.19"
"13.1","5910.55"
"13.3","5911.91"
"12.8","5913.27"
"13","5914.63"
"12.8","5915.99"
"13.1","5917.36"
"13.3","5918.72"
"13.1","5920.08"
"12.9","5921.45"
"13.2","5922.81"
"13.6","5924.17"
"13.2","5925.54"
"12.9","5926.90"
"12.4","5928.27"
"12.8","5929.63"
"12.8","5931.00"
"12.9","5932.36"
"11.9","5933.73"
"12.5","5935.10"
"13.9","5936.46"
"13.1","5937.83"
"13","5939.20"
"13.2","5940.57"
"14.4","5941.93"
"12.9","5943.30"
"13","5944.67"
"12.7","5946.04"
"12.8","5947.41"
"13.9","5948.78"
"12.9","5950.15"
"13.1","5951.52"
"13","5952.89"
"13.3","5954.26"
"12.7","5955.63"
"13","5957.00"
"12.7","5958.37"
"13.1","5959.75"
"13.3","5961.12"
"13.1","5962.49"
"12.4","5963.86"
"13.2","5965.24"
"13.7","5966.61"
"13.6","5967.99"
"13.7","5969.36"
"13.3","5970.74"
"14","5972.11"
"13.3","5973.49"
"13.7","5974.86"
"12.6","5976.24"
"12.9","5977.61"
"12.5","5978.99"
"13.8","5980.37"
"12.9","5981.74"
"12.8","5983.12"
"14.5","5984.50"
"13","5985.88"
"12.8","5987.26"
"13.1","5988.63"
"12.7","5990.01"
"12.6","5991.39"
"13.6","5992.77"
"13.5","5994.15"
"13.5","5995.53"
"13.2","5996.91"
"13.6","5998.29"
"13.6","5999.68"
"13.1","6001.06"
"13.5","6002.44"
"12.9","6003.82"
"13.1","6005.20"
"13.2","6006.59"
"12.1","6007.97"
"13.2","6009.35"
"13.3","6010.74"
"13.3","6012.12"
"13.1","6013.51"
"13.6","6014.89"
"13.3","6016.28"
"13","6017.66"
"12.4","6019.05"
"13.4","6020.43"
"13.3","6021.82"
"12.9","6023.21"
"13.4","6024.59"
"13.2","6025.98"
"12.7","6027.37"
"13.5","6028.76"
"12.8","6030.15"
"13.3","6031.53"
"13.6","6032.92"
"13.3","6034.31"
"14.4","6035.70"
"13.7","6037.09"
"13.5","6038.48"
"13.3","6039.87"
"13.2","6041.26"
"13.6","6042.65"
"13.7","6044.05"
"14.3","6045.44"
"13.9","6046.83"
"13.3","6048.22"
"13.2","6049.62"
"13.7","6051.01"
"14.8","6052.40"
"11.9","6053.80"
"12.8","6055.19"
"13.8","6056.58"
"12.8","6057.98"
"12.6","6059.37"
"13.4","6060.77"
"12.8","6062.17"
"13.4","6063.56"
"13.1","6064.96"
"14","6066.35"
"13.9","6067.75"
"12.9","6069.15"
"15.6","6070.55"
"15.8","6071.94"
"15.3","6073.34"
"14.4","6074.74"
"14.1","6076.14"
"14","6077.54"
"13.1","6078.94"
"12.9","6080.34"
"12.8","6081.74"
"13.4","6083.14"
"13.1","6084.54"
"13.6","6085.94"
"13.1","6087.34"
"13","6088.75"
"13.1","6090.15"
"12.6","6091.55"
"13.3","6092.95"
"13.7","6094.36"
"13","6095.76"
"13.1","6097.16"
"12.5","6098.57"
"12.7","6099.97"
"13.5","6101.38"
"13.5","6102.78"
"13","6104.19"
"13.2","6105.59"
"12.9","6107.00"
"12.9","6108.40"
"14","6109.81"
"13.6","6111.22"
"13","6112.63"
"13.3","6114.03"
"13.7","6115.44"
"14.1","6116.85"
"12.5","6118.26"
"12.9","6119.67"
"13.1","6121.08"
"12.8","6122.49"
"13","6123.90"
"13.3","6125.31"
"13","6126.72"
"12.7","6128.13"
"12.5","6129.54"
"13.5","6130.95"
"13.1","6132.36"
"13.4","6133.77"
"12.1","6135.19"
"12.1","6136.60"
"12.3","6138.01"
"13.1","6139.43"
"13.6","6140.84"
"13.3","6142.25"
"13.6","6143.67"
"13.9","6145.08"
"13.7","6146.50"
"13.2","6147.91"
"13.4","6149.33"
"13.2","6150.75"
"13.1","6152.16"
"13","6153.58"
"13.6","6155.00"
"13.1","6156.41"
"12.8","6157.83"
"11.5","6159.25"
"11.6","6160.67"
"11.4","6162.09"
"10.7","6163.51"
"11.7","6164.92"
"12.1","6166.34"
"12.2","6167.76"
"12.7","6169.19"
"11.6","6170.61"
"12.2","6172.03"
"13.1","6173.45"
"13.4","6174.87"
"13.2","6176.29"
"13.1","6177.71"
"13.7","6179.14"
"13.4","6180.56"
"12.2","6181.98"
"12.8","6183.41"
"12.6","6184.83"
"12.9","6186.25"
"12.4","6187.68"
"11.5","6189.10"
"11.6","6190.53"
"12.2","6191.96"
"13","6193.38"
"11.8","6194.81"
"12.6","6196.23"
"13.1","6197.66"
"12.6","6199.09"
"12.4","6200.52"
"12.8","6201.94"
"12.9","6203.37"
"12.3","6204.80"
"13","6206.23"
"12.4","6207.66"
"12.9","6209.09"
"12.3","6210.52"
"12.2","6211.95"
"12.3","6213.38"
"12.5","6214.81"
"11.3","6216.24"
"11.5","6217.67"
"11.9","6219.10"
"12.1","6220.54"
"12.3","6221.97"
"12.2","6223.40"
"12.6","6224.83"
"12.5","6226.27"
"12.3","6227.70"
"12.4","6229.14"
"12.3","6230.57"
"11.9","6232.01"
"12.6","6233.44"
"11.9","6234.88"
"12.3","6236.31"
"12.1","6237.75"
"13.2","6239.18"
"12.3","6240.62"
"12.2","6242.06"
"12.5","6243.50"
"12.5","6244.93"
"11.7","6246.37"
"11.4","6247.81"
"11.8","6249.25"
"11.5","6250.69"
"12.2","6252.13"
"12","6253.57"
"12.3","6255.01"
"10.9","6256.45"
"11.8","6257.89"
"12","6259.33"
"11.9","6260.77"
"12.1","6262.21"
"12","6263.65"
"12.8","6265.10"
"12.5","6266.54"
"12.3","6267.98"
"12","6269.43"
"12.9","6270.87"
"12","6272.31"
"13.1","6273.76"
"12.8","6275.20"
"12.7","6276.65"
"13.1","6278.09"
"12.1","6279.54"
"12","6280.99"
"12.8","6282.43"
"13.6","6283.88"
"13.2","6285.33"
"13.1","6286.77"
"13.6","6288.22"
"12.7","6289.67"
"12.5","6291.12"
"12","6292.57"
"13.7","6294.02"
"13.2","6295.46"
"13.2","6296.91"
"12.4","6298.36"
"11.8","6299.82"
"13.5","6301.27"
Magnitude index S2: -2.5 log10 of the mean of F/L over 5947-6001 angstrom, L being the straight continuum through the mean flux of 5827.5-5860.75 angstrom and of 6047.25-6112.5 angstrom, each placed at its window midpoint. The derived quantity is 0.017 mag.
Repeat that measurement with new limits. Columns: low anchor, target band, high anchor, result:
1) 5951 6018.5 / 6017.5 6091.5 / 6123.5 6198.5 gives -0.04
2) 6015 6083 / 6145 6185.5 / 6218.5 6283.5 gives 0.01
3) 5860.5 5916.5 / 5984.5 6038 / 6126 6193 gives -0.05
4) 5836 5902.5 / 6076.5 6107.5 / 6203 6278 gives -0.06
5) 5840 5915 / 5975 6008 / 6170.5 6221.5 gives -0.05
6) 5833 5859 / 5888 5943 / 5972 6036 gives 0.06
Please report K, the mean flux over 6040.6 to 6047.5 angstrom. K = 13.7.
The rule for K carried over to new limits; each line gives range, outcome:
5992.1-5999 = 13.5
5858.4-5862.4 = 12.6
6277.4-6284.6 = 12.7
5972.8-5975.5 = 13.5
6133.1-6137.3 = 12.5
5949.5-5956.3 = 13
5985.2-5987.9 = 12.9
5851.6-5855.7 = 12.7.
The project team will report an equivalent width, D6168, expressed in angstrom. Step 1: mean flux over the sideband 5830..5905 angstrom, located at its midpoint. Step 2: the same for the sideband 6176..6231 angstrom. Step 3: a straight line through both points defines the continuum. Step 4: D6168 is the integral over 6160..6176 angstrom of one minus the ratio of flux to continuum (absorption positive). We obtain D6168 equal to 0.50 angstrom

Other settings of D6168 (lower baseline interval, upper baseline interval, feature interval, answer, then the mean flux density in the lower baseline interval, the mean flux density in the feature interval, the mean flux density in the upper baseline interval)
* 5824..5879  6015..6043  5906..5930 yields 0.6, 13.4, 13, 13.3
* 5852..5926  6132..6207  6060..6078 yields -2.0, 12.6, 14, 12.7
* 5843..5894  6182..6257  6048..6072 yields -2.0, 12.6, 13.5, 12.3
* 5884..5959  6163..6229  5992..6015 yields -1.4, 12.5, 13.2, 12.4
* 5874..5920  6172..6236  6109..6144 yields -1.9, 12.2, 13.1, 12.5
